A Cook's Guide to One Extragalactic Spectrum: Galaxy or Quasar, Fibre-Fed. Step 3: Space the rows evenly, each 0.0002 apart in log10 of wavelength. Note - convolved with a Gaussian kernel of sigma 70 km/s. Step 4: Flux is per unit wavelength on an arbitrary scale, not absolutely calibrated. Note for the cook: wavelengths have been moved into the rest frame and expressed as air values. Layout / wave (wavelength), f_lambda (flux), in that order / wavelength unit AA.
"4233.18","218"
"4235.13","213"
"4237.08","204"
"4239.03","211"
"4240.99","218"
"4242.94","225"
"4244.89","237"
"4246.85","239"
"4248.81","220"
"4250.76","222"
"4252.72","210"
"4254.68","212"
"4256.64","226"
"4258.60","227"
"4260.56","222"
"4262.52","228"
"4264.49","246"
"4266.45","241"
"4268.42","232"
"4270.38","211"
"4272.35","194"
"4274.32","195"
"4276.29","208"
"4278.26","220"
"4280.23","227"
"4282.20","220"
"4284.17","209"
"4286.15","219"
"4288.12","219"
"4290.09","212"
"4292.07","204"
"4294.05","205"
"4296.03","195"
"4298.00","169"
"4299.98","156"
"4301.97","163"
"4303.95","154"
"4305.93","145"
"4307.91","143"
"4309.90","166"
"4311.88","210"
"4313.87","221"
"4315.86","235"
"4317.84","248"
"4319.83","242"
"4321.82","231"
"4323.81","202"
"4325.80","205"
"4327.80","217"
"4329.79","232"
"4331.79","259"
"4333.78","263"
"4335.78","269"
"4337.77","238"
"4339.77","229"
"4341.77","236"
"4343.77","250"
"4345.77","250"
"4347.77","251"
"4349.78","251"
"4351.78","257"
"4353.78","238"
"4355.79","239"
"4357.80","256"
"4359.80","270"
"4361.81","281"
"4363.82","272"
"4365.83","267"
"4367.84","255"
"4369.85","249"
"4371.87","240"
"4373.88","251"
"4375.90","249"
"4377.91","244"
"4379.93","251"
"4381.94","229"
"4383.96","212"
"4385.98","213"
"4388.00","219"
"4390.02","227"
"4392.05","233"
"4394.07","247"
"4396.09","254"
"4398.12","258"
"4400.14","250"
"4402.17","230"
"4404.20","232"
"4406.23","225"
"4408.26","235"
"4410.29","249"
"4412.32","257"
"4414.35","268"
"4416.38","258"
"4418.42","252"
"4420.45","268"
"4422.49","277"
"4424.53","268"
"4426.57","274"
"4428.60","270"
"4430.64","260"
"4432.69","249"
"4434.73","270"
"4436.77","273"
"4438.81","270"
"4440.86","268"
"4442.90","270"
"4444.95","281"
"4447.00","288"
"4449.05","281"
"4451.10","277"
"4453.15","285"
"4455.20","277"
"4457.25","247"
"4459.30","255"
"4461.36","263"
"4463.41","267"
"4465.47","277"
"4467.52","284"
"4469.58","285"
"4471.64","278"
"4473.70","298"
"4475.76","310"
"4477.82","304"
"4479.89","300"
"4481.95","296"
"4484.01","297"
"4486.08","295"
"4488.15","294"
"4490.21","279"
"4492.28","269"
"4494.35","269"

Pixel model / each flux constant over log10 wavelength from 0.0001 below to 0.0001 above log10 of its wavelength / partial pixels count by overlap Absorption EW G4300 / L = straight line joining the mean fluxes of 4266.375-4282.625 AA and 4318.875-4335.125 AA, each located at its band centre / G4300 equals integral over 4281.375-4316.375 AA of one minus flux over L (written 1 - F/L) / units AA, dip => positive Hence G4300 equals 5.0 AA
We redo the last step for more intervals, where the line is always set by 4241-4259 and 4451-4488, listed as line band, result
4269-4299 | 3.3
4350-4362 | -0.1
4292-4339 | 6.7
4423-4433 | 0.2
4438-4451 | 0.0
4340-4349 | 0.2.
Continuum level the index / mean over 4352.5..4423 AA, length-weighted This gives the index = 247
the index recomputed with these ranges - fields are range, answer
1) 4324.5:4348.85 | 241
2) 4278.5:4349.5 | 215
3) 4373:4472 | 257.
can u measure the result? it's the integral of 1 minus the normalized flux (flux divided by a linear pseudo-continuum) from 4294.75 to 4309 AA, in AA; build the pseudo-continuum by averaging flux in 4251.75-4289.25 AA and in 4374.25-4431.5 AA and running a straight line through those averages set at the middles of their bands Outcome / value 4.0 AA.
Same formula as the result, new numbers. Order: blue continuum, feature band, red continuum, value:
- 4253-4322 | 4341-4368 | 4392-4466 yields -2.6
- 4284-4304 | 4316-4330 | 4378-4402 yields -1.4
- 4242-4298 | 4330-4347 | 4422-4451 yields -0.6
